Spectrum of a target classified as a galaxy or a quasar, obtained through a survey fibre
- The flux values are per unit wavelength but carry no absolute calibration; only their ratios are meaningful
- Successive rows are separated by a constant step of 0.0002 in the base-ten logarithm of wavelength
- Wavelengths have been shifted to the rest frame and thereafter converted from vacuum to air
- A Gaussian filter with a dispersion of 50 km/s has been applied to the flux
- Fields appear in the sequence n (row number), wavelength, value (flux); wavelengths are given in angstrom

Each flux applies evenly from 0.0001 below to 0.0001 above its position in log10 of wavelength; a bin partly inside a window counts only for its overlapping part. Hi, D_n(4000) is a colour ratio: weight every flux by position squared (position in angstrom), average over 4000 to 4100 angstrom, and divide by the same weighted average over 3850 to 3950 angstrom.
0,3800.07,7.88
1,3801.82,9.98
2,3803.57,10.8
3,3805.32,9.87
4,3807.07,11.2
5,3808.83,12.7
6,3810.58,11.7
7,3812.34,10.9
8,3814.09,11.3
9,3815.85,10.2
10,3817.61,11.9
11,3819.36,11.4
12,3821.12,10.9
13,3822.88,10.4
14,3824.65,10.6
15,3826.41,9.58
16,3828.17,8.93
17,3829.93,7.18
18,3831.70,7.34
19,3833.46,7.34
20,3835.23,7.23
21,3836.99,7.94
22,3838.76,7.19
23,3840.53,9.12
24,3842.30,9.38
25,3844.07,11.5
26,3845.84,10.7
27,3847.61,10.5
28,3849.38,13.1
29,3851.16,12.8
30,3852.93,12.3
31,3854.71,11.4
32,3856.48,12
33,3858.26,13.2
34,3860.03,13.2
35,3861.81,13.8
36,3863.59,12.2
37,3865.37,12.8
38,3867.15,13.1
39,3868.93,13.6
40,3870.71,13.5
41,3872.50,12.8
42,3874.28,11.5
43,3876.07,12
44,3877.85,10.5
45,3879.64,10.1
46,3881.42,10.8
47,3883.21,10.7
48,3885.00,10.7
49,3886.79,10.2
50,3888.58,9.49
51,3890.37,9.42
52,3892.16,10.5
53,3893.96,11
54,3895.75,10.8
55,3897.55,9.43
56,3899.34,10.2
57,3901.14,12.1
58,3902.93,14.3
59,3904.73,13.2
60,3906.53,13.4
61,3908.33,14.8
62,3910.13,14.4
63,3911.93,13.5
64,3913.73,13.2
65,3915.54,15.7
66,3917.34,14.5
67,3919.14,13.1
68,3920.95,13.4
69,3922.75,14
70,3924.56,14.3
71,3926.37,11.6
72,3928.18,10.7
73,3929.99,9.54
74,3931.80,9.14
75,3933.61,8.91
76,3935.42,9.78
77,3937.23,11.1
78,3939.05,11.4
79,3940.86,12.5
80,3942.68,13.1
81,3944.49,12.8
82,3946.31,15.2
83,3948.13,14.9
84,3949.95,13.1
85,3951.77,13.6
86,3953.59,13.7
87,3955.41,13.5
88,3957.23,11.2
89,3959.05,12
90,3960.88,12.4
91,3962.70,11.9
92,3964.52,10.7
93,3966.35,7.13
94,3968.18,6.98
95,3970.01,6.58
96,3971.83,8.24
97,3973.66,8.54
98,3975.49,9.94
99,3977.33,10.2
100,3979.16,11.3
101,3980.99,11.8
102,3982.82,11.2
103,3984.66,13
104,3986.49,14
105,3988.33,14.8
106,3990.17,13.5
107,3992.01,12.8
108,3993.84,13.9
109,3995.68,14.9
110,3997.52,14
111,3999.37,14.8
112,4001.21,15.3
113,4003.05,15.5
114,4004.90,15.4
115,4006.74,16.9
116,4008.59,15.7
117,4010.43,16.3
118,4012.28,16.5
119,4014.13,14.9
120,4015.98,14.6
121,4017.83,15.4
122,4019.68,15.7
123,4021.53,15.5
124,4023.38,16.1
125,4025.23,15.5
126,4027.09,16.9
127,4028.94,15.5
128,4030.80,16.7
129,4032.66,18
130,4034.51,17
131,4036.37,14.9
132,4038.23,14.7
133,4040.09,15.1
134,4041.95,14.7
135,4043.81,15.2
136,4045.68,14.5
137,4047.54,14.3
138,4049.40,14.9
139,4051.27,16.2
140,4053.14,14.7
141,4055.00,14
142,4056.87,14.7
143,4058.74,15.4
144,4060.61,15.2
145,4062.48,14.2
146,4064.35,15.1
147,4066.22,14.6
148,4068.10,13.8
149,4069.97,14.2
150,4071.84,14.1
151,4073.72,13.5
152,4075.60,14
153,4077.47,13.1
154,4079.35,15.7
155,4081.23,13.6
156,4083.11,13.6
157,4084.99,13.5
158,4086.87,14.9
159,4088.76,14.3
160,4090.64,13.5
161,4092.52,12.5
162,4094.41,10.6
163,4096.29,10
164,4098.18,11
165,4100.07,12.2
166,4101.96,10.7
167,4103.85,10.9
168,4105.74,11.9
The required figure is 1.3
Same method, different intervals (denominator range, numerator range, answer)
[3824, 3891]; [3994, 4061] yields 1.56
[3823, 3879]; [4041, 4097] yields 1.44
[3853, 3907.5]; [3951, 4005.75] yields 1.08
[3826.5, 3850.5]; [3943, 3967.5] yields 1.45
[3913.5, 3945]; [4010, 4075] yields 1.33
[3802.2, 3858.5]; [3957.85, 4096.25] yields 1.48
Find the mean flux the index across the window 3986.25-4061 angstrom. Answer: 15.2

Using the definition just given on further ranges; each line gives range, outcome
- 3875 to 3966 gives 12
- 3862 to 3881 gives 12.2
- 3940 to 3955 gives 13.6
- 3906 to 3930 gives 13.4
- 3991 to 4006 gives 14.6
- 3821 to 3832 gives 9.26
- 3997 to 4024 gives 15.5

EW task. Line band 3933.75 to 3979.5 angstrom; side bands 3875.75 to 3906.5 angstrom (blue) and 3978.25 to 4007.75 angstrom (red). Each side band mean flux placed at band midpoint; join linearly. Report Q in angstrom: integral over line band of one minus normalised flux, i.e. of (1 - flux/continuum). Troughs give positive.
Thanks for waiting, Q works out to 5.7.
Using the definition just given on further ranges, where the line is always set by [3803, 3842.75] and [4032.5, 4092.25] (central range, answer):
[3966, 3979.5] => 4.5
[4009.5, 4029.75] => -2.9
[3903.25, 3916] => -2.7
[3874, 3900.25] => 1.4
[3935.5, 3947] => -0.2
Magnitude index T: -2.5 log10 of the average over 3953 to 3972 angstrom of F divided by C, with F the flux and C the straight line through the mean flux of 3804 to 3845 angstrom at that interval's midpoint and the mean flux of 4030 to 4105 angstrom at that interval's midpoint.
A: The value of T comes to 0.17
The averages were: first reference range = 9.83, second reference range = 14.1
